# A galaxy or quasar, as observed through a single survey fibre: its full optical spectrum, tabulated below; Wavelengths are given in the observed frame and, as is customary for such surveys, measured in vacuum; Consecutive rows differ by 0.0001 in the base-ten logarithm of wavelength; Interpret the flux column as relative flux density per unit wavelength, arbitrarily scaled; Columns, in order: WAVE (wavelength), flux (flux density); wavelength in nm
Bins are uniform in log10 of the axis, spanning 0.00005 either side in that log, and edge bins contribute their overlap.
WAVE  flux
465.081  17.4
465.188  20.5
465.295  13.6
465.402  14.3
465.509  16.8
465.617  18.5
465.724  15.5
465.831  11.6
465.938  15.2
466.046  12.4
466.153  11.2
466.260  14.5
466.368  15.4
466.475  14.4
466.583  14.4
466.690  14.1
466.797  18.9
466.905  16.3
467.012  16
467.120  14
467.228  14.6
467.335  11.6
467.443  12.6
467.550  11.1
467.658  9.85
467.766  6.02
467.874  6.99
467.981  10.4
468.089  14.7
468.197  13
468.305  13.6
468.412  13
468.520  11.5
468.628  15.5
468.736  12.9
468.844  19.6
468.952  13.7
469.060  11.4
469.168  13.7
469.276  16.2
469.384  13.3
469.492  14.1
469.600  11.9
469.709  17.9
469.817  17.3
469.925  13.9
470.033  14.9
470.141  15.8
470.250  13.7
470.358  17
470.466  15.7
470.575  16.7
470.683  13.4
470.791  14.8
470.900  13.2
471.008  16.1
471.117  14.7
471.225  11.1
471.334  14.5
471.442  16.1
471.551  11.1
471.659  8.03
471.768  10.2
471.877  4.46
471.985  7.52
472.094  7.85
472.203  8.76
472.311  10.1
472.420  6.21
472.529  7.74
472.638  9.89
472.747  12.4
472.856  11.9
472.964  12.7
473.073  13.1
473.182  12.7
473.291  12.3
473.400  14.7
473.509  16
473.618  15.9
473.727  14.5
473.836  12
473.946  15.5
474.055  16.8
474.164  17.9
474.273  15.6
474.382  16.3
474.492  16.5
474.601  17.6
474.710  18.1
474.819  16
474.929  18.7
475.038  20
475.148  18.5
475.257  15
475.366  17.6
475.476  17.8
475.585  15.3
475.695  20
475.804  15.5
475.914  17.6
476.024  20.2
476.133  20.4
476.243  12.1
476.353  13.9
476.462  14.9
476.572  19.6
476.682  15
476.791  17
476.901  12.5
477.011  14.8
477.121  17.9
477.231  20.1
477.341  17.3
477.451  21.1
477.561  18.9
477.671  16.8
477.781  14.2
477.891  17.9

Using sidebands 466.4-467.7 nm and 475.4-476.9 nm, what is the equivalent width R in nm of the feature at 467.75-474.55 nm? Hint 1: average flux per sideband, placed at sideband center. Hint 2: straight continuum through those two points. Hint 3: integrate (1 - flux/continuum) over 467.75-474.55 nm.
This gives 0.923 nm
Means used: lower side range 14.1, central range 13.2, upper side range 16.7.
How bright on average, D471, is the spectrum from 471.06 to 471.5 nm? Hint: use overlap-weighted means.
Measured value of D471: 14.1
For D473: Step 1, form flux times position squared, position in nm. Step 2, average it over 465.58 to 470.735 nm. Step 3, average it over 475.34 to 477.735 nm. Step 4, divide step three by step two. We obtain 1.27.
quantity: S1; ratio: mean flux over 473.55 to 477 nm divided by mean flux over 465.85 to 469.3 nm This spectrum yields 1.24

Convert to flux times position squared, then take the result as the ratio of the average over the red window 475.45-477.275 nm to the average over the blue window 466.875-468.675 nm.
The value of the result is 1.4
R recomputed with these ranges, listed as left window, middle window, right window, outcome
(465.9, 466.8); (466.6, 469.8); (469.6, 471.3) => 0.25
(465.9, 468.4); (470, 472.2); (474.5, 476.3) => 0.35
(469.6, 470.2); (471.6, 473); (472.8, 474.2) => 0.54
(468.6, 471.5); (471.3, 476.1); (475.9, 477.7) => 0.61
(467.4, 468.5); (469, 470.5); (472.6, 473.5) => -0.39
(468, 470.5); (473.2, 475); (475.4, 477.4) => 0.02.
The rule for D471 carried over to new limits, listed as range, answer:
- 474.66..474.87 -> 17.1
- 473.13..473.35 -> 12.5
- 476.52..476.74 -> 17.3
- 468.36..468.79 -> 13.2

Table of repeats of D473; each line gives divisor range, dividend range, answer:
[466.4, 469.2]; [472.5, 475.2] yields 1.16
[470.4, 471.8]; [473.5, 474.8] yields 1.20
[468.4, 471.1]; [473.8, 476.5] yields 1.17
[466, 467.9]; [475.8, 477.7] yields 1.35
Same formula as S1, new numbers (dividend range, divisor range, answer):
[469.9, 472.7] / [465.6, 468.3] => 0.91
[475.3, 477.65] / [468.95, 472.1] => 1.27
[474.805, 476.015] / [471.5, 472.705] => 2.10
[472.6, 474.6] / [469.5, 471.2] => 0.96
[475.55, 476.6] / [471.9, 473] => 1.81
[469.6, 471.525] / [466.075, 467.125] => 1.00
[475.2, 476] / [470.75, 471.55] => 1.21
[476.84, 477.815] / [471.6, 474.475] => 1.42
